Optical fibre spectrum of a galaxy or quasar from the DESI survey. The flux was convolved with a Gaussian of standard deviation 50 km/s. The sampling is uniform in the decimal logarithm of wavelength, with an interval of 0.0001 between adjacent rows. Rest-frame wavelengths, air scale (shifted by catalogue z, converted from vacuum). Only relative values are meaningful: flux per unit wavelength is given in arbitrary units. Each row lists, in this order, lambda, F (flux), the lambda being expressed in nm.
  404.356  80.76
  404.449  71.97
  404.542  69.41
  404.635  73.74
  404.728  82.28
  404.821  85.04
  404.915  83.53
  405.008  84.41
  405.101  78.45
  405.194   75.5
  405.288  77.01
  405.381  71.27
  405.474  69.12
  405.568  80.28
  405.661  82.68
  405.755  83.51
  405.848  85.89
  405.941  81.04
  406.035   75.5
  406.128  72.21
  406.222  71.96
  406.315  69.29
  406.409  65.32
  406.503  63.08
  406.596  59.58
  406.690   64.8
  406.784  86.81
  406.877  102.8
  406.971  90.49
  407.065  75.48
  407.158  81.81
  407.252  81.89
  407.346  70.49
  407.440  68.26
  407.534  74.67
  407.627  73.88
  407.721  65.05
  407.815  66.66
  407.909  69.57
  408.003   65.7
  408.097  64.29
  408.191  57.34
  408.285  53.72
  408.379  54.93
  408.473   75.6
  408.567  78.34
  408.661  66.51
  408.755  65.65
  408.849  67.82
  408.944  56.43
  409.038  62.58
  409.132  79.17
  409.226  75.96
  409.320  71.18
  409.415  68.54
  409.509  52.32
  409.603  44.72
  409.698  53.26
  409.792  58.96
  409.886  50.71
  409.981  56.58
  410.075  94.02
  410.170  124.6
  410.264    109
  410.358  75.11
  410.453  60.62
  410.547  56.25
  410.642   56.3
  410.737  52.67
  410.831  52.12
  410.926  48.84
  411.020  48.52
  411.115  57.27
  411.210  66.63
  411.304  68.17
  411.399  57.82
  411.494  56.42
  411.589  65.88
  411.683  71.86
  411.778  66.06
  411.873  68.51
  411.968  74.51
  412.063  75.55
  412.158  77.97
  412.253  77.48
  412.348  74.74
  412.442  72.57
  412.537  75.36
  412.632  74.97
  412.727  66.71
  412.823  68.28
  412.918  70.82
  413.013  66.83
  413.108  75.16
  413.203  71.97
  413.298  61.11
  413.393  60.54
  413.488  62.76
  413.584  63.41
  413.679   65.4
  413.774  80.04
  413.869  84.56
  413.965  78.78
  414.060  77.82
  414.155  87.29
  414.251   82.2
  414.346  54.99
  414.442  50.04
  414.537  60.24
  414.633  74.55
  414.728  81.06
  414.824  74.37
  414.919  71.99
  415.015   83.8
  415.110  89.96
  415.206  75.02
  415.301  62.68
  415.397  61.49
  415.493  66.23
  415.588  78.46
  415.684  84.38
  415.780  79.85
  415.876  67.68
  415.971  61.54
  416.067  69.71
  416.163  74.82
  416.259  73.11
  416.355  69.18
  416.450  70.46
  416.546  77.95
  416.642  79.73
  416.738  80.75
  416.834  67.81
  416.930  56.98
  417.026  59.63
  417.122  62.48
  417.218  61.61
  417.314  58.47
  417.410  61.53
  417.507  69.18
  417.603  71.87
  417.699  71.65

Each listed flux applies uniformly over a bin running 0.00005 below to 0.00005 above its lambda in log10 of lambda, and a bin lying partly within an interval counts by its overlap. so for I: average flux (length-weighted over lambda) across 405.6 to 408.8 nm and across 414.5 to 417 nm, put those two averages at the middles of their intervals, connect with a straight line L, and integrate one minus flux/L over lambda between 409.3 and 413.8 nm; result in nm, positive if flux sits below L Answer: 0.339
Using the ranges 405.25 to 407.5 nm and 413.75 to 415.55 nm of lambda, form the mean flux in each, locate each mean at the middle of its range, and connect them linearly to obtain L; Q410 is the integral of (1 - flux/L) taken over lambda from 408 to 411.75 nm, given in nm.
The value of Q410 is 0.501 nm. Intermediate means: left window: 76.3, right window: 73.5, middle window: 65.1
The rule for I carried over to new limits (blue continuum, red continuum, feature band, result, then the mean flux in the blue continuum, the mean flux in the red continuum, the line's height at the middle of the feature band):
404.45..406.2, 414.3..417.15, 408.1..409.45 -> 0.162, 78.1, 70.8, 75.7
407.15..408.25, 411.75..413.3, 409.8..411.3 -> 0.081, 69.3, 72.1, 70.9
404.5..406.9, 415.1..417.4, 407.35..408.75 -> 0.153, 76.5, 70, 75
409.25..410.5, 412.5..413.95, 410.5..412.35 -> 0.184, 70.8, 70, 70.5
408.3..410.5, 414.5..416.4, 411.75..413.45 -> 0.007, 69.5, 73.1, 71.4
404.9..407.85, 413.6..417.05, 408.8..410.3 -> 0.094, 76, 72.6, 74.8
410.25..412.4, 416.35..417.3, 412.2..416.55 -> -0.321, 65.4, 68.3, 67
